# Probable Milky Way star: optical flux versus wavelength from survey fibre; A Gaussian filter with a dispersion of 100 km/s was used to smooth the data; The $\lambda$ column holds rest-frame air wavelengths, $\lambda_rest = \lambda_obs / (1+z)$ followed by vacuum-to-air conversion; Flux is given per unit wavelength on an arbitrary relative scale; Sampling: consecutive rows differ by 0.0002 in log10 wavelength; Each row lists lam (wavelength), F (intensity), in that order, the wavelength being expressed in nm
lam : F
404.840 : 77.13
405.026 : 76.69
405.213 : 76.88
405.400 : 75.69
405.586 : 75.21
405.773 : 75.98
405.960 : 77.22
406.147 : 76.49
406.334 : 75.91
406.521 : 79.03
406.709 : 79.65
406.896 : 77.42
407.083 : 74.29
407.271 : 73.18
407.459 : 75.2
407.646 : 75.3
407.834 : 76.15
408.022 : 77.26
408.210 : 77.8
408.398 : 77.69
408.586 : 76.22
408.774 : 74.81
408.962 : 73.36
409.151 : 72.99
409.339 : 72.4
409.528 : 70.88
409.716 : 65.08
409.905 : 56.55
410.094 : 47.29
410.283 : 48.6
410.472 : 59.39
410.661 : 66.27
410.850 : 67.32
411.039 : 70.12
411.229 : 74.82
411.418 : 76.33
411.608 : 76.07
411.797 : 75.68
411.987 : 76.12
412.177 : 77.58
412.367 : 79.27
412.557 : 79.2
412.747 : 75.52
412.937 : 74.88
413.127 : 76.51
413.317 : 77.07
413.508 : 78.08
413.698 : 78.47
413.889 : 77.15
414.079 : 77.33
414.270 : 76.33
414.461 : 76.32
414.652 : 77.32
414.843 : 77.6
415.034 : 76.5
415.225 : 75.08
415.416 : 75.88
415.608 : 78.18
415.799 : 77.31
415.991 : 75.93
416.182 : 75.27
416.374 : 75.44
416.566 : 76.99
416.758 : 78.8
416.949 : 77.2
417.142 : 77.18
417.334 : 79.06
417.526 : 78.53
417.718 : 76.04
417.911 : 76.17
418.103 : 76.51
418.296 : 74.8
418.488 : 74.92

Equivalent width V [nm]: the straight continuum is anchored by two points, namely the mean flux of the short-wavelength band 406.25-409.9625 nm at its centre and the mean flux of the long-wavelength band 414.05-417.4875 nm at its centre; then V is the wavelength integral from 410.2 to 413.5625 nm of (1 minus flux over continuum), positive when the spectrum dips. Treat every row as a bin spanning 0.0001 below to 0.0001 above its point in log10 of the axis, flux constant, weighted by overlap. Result 0.13 nm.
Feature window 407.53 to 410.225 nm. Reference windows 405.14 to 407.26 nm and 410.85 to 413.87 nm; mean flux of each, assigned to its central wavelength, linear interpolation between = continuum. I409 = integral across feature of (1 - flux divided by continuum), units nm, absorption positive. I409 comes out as 0.20 nm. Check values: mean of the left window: 76.6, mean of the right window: 76.1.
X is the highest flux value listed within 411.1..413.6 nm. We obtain 79.27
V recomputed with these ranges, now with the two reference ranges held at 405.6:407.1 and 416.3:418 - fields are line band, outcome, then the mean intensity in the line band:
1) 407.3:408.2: 0.01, 75.9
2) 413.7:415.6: 0.01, 76.8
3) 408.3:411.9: 0.40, 68.5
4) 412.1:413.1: 0.00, 77.2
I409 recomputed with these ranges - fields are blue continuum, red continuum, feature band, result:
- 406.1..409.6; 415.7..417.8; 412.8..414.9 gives -0.010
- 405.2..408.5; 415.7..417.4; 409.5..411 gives 0.324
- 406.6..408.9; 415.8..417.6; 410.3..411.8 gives 0.142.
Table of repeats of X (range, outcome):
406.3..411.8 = 79.65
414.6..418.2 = 79.06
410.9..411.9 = 76.33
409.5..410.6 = 70.88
